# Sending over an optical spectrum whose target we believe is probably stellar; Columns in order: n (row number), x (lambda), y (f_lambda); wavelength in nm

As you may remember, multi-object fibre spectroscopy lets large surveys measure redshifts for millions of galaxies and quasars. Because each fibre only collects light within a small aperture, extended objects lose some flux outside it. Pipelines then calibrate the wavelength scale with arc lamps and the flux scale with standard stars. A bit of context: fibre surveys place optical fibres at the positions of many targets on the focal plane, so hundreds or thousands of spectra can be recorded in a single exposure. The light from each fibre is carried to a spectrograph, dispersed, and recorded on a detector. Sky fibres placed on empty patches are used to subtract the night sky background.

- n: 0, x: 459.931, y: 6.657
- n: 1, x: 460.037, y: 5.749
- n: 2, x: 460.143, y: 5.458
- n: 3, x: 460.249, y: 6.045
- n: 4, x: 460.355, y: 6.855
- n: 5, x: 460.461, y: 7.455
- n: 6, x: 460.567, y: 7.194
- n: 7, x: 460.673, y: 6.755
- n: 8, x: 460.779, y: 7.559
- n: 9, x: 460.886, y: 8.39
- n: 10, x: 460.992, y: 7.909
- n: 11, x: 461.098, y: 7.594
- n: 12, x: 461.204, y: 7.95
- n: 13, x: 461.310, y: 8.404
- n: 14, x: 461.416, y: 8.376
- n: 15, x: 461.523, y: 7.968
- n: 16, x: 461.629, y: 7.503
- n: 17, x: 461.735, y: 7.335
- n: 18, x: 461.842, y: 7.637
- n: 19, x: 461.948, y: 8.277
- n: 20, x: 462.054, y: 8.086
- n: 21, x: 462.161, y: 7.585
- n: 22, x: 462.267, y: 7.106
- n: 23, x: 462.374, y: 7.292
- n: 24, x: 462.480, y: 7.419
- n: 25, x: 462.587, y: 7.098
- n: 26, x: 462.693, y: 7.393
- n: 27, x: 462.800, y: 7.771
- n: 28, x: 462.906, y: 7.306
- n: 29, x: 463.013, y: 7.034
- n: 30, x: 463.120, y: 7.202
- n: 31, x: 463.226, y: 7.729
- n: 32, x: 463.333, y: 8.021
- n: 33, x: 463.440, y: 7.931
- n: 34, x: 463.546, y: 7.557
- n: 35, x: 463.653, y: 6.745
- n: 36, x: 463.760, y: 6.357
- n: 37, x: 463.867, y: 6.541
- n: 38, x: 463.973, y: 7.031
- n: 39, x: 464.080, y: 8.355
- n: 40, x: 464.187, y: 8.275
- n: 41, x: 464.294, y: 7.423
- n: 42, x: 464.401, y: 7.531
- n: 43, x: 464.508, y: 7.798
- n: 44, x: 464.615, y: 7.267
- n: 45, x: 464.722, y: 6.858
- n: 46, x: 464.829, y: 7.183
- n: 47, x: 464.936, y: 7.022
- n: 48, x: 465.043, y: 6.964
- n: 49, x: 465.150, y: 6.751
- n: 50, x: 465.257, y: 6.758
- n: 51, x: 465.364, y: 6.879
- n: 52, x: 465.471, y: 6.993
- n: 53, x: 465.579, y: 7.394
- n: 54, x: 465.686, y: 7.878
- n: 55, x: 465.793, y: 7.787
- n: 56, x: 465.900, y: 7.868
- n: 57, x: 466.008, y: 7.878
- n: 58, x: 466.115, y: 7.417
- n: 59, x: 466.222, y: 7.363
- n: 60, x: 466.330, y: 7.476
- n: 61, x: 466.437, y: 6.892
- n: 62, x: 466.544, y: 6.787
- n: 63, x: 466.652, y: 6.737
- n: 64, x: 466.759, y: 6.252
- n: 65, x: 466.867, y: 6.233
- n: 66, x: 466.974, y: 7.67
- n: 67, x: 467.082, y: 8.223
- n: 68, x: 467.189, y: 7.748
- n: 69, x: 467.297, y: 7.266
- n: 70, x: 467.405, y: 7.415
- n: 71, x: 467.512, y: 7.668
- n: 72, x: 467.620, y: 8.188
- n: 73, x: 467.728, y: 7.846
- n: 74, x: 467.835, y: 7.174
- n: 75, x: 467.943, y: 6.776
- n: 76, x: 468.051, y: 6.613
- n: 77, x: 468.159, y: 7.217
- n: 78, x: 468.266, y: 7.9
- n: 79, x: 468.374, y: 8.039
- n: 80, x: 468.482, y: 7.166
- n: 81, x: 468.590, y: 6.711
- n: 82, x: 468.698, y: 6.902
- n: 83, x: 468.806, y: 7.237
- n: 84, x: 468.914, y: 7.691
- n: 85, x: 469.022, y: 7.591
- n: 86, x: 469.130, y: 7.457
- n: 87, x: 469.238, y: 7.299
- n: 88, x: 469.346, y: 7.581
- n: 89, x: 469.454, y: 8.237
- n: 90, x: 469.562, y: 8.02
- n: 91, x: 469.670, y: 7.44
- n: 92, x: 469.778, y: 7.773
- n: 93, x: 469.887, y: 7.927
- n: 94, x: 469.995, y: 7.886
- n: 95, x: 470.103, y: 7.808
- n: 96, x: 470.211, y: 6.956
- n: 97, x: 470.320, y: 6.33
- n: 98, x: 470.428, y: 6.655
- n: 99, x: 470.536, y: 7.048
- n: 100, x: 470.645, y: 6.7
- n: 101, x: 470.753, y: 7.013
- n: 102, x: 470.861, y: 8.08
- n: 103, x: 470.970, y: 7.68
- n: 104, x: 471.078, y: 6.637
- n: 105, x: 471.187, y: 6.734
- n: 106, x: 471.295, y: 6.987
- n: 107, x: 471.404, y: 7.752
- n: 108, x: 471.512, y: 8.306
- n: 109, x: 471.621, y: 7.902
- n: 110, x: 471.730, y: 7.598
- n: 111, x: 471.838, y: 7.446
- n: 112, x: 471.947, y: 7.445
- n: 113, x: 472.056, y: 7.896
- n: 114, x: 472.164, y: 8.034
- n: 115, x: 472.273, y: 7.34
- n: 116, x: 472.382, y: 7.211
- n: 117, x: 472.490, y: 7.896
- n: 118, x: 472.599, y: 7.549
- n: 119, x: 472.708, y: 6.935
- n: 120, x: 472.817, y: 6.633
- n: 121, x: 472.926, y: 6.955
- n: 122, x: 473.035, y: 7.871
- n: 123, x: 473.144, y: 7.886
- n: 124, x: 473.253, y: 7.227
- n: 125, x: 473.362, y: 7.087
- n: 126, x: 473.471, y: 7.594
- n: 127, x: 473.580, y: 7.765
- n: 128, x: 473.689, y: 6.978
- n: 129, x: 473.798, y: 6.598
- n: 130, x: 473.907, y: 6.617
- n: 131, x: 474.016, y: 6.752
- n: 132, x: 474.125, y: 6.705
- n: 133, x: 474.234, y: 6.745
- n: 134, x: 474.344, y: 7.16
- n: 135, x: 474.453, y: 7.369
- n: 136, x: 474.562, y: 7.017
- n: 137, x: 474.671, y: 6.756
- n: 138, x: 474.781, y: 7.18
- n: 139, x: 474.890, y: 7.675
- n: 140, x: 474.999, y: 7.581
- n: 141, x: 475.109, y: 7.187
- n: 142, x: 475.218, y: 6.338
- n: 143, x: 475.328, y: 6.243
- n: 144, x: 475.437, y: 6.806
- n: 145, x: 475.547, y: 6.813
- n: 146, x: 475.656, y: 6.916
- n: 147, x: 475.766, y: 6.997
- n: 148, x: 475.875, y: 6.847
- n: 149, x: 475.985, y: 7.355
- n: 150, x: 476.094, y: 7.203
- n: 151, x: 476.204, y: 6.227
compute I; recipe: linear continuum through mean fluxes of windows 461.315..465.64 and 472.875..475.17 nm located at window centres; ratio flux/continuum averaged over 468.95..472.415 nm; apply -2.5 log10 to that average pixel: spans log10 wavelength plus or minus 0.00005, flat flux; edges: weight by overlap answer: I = -0.03 mag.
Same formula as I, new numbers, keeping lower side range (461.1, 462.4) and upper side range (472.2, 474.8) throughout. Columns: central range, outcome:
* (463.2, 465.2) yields 0.049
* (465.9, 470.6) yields 0.012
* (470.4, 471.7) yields -0.002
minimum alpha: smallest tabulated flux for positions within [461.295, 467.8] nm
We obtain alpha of 6.233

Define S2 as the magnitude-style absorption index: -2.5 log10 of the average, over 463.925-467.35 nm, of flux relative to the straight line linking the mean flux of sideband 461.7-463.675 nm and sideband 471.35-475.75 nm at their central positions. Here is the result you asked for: 0.02 mag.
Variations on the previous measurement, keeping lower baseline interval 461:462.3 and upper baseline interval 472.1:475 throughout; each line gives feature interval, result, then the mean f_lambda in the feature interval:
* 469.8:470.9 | 0.02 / 7.24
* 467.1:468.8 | 0.02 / 7.39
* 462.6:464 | 0.07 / 7.28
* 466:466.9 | 0.09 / 6.98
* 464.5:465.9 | 0.07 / 7.2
